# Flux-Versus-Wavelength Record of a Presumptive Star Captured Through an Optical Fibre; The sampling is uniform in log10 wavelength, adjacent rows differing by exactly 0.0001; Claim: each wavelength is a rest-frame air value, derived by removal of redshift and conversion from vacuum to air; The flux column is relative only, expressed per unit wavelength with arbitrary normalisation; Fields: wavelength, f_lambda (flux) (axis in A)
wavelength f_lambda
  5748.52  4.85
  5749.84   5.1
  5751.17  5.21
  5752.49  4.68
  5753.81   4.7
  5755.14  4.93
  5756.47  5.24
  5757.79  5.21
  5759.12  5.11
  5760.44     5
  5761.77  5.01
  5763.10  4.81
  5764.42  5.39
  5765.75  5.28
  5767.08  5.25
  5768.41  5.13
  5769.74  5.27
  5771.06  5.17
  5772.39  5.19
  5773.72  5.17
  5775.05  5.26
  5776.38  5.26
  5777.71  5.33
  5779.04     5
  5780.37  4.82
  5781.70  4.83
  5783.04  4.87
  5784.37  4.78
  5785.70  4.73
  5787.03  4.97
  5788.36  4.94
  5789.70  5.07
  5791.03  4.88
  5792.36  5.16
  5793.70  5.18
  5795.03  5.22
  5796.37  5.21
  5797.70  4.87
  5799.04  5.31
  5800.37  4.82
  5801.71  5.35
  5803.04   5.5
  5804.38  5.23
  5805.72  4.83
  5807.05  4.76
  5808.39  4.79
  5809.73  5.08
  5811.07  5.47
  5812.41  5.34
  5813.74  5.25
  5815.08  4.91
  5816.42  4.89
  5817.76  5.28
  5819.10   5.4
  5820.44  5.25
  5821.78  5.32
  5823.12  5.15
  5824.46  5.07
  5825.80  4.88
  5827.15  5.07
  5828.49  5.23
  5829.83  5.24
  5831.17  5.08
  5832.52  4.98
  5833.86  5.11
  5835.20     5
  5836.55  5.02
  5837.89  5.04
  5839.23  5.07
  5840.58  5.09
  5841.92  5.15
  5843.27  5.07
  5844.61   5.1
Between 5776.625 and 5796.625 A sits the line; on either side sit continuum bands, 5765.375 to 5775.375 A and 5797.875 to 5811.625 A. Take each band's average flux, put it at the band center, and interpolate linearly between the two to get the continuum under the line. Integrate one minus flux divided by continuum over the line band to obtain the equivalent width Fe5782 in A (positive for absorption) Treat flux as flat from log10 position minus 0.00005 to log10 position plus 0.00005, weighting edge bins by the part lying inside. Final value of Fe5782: 0.6 A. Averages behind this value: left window 5.21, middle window 5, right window 5.1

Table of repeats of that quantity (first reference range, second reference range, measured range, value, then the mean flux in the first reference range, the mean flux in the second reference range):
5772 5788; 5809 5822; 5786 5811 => 0.2 A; 5.01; 5.21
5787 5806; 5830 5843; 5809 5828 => -0.3 A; 5.11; 5.07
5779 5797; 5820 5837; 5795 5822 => -0.5 A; 4.97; 5.11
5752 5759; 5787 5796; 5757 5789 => -0.4 A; 4.97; 5.07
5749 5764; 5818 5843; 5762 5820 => -0.4 A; 5.01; 5.12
